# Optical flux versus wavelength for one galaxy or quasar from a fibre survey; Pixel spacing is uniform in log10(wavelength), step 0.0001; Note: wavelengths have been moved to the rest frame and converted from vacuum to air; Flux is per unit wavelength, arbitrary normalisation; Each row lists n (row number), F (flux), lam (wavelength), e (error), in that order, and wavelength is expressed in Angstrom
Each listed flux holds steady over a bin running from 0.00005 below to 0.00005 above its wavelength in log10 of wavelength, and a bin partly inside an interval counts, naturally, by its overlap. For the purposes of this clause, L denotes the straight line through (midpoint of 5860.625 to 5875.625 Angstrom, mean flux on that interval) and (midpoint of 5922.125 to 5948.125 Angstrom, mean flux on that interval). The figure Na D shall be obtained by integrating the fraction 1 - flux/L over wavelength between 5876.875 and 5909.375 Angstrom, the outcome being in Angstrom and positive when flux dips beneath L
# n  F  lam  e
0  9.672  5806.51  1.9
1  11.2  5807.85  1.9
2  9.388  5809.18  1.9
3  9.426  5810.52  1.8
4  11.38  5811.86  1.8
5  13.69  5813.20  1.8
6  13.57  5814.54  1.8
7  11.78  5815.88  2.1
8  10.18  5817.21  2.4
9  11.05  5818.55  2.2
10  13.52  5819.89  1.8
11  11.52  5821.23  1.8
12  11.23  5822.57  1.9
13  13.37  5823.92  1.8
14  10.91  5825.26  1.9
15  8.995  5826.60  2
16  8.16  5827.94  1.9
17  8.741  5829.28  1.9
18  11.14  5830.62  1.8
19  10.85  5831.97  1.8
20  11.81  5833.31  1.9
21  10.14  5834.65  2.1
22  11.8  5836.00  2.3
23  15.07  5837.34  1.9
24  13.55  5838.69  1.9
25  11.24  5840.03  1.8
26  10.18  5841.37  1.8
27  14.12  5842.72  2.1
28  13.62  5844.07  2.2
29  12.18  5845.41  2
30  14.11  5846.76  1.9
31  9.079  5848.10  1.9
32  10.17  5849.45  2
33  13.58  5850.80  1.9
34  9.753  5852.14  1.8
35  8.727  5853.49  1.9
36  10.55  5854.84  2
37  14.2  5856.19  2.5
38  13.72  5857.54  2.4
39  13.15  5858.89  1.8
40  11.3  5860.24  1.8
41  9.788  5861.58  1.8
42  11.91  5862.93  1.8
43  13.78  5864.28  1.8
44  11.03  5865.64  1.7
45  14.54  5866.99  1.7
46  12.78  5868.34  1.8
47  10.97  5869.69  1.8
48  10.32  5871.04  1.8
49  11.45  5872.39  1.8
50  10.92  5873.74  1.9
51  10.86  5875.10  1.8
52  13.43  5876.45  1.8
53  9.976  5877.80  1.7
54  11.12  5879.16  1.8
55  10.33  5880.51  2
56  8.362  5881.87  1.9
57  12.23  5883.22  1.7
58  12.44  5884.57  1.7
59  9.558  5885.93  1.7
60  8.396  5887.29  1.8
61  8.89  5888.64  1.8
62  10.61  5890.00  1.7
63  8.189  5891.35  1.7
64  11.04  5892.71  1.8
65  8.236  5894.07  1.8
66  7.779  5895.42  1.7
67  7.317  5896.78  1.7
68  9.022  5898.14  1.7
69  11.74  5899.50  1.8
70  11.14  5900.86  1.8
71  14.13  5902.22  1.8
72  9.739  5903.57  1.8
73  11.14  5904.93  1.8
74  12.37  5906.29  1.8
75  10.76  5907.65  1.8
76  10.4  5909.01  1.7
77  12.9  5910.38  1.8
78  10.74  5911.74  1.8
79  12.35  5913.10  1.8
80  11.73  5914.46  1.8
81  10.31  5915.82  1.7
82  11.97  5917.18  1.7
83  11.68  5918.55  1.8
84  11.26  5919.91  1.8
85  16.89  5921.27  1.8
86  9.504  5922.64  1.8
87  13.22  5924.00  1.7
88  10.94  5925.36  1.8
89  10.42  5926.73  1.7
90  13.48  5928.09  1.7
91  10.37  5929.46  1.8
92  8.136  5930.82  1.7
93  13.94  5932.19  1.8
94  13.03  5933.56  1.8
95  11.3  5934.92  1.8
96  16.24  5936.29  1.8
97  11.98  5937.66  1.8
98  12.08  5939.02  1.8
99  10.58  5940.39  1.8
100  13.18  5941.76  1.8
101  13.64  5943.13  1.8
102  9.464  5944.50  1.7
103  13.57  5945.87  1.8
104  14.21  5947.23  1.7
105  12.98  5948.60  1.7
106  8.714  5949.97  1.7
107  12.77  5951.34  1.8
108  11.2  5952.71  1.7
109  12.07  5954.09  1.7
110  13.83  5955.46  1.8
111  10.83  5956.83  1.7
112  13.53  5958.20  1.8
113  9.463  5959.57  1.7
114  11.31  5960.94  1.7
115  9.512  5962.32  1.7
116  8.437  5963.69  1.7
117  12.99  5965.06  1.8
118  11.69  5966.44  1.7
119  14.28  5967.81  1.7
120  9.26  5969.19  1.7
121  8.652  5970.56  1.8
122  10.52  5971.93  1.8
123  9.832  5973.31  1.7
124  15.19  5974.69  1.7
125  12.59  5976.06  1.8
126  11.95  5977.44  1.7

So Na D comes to 4.40 Angstrom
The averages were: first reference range 11.7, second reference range 12.1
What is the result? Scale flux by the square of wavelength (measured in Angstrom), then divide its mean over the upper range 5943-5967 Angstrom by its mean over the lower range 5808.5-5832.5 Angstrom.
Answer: 1.10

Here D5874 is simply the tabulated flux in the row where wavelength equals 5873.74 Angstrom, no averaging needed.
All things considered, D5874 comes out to 10.92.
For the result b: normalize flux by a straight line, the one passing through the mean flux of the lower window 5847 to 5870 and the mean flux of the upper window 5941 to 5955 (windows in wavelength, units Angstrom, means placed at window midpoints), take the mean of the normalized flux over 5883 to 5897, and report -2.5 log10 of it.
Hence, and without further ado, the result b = 0.25 mag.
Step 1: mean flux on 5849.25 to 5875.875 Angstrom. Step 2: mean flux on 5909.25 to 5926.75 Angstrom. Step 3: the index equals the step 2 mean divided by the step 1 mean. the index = 1.0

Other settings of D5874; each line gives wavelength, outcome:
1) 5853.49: 8.727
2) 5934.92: 11.3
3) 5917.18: 11.97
